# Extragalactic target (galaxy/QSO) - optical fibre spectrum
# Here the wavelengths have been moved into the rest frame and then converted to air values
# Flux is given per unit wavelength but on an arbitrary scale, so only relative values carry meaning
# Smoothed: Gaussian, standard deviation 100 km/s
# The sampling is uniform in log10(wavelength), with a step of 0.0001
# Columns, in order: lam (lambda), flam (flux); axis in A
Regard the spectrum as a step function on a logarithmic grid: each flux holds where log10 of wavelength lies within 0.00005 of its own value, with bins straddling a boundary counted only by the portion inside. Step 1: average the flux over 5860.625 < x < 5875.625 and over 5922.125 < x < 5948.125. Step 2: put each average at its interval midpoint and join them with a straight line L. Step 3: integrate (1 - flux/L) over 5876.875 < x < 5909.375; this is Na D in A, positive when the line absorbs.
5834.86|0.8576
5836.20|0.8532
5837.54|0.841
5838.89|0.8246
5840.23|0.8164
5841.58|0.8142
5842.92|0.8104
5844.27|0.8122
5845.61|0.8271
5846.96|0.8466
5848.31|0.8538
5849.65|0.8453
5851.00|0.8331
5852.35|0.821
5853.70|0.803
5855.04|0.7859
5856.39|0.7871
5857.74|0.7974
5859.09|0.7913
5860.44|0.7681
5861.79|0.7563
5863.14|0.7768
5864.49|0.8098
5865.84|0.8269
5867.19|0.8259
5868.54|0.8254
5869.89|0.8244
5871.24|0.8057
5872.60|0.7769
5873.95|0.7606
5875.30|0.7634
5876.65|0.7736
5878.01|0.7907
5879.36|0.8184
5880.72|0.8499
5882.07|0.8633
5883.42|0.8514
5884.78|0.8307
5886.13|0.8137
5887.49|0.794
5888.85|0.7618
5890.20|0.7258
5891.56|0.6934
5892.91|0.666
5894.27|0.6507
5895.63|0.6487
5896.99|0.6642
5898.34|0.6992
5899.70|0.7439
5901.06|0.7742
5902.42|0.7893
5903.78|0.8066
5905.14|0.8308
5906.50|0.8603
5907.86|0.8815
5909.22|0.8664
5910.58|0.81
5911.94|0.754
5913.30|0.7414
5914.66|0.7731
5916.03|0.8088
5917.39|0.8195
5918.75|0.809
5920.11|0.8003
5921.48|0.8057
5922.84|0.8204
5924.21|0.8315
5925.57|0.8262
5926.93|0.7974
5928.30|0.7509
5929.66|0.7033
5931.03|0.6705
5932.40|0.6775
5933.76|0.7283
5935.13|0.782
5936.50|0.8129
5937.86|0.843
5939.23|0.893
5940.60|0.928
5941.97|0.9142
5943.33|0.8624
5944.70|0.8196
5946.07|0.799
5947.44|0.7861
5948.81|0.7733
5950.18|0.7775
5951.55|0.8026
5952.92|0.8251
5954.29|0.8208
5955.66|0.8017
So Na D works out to 0.9 A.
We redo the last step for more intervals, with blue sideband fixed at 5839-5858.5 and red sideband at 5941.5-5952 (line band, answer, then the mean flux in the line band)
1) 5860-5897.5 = 1.9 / 0.776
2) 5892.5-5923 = 1.5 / 0.775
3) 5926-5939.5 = 0.9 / 0.763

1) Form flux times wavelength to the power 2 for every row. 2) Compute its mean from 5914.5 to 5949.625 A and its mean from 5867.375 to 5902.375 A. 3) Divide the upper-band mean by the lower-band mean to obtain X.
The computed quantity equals 1.06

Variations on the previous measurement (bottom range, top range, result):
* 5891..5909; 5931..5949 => 1.10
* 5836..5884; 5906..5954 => 1.02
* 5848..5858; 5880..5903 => 0.94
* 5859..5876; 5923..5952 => 1.03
